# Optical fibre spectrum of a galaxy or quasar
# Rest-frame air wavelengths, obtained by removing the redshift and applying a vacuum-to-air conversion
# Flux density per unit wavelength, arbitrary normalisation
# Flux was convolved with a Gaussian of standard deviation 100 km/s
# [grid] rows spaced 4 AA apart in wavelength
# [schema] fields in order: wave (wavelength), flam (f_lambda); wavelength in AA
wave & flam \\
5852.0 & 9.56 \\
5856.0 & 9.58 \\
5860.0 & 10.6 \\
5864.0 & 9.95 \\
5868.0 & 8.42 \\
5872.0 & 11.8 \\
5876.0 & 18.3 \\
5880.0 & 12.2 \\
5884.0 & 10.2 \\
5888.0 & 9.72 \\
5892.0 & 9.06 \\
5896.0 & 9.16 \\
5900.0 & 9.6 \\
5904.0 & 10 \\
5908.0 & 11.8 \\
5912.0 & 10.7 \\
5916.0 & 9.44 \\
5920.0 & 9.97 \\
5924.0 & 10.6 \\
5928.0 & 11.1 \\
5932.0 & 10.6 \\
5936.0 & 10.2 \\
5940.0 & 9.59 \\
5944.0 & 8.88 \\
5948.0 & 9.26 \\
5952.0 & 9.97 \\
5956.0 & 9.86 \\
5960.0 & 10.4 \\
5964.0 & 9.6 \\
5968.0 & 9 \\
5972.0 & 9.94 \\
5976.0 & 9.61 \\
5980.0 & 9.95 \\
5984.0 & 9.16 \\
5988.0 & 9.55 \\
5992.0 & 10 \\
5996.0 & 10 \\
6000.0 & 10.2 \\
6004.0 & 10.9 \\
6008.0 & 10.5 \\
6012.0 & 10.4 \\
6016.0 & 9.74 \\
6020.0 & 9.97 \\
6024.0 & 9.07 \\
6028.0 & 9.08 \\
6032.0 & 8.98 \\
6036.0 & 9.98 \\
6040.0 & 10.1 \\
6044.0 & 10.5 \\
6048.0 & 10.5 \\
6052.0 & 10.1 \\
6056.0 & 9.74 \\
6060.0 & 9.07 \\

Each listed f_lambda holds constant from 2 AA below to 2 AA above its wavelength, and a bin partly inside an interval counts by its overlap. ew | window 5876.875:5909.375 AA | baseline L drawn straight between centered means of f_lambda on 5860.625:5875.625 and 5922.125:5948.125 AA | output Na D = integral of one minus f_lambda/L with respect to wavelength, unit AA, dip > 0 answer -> 0.60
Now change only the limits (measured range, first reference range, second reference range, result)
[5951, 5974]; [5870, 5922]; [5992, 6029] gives 1.34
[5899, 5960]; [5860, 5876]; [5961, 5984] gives 0.75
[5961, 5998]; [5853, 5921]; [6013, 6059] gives 1.60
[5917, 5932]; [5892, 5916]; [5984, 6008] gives -0.60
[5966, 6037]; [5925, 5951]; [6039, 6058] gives 2.24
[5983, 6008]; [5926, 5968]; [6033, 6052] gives 0.01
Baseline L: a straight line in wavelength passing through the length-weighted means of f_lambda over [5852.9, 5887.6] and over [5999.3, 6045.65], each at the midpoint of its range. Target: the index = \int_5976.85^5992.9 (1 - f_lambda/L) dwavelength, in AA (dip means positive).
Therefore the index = 1.0 AA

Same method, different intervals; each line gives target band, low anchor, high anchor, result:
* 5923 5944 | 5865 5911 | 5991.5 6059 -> 0.7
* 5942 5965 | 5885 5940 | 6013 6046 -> 0.7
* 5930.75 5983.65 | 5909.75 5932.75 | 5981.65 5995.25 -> 1.4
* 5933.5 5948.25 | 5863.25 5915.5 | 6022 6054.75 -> 1.3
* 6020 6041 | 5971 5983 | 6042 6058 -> 1.3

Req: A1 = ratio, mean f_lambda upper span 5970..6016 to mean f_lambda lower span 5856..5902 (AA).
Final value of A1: 0.93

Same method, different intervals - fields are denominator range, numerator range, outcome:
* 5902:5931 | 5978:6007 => 0.95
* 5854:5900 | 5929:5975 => 0.91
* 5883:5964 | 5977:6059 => 0.99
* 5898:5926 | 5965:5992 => 0.93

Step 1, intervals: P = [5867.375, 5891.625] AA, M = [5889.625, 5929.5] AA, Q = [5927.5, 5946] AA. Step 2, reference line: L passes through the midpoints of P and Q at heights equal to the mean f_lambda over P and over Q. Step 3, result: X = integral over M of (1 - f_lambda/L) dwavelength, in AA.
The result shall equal 2.5 AA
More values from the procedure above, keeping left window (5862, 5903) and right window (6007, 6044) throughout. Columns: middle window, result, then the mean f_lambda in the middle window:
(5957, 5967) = 0.35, 9.89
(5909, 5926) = 0.47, 10.3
